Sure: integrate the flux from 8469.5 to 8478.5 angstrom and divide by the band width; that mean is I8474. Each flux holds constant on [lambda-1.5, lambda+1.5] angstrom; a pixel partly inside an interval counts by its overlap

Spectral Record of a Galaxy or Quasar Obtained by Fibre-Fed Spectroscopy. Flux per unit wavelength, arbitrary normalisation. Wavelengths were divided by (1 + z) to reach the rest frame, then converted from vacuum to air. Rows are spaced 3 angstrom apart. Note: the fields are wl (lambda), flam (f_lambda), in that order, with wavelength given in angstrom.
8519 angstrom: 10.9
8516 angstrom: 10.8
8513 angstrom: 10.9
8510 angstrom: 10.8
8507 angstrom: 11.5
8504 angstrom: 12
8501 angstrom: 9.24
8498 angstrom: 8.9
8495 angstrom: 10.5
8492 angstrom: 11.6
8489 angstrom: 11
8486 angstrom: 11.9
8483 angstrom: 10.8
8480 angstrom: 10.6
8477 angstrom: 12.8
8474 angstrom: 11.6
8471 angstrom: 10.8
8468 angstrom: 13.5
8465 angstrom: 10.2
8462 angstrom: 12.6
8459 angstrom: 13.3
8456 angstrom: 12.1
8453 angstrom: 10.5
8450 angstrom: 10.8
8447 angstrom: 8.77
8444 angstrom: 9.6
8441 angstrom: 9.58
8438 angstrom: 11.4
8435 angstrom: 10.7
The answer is 11.7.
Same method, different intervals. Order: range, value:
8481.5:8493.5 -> 11.3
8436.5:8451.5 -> 10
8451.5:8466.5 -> 11.7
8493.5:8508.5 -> 10.4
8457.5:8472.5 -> 12.1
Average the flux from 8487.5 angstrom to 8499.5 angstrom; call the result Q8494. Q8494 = 10.5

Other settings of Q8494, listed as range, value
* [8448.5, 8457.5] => 11.1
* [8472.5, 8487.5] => 11.5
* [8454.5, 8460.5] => 12.7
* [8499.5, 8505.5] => 10.6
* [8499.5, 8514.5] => 10.9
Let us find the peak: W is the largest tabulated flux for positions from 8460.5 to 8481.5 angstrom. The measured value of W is 13.5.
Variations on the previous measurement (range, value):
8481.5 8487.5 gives 11.9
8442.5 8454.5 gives 10.8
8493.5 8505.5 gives 12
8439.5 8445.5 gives 9.6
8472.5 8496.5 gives 12.8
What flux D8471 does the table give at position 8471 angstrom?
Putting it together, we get 10.8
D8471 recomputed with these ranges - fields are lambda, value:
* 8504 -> 12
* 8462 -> 12.6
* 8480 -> 10.6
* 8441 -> 9.58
